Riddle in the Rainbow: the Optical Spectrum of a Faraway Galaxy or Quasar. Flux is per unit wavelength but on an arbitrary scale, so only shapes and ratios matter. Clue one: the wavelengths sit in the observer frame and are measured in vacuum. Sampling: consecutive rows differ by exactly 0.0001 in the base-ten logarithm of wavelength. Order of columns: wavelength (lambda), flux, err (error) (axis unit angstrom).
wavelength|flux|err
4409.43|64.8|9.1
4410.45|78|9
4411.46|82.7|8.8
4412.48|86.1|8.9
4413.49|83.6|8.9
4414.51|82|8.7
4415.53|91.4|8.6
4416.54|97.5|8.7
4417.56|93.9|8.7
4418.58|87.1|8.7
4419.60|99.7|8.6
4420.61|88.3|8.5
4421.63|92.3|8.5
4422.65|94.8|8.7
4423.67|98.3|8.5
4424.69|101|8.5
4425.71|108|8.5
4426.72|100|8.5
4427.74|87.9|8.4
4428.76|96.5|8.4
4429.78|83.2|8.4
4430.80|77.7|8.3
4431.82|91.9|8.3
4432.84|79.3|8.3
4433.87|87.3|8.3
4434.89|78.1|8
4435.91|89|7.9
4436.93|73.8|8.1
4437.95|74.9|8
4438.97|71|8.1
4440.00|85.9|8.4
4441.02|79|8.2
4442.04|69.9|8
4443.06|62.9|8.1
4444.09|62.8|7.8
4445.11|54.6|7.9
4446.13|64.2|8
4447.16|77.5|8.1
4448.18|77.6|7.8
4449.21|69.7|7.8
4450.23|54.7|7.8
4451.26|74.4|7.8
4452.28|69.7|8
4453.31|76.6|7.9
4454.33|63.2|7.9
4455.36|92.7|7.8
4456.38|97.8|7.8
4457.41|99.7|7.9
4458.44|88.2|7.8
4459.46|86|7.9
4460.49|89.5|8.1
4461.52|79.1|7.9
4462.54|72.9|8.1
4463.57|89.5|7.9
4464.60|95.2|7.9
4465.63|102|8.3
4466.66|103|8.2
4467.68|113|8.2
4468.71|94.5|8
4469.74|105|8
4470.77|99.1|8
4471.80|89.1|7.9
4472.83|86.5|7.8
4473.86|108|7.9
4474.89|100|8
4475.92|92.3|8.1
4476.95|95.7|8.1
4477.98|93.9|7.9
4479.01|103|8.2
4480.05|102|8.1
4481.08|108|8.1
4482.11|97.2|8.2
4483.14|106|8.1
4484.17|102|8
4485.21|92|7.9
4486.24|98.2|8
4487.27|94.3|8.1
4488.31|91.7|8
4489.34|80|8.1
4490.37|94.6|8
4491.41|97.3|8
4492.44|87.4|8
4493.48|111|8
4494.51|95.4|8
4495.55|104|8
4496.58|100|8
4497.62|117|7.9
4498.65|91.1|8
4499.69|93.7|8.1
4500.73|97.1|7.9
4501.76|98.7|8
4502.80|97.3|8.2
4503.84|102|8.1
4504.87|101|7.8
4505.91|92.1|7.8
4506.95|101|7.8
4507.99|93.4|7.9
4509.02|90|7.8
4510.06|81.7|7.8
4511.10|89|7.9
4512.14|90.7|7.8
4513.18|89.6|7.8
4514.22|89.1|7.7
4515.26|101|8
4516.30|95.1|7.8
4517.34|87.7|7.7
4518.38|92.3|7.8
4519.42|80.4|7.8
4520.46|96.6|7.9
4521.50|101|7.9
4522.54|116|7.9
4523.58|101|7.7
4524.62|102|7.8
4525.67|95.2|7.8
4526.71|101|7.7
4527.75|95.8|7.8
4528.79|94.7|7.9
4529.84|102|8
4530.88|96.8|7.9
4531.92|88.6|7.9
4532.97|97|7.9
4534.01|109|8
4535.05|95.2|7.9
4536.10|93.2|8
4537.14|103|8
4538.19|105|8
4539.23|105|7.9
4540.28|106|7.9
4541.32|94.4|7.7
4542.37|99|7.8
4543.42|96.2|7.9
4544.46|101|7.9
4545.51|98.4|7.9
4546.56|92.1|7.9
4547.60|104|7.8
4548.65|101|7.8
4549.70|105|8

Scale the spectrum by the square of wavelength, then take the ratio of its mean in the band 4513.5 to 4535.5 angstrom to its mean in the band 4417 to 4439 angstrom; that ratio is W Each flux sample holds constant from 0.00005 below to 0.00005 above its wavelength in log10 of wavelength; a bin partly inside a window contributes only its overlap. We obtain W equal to 1.14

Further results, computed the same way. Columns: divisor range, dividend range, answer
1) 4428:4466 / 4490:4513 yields 1.25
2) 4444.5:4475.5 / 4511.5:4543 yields 1.17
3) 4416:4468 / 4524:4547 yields 1.22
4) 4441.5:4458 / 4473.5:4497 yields 1.36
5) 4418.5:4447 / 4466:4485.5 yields 1.22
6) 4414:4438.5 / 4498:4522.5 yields 1.09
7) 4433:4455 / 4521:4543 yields 1.44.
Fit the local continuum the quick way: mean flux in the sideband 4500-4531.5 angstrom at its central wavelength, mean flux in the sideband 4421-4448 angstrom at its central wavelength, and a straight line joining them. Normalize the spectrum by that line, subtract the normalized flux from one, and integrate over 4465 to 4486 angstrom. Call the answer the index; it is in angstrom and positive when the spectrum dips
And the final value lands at -2.5 angstrom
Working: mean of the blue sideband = 82.3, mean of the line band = 99.6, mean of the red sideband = 95.7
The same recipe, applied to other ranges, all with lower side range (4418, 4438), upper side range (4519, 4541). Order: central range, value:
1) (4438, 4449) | 2.48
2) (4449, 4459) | 1.44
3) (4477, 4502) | -0.67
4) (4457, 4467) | 0.30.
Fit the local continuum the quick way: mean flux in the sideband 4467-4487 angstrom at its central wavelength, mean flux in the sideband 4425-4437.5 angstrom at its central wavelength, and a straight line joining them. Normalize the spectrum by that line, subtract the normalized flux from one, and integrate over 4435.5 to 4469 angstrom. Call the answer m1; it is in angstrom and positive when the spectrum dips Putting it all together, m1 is 4.7 angstrom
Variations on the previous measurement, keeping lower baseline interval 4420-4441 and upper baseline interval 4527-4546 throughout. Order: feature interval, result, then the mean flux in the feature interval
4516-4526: 0.05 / 96.8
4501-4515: 0.32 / 93.7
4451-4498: -0.95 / 94.4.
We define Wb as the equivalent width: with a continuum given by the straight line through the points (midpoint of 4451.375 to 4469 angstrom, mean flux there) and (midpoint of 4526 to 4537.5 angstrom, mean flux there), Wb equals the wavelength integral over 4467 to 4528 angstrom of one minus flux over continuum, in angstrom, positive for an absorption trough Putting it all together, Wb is -2.4 angstrom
